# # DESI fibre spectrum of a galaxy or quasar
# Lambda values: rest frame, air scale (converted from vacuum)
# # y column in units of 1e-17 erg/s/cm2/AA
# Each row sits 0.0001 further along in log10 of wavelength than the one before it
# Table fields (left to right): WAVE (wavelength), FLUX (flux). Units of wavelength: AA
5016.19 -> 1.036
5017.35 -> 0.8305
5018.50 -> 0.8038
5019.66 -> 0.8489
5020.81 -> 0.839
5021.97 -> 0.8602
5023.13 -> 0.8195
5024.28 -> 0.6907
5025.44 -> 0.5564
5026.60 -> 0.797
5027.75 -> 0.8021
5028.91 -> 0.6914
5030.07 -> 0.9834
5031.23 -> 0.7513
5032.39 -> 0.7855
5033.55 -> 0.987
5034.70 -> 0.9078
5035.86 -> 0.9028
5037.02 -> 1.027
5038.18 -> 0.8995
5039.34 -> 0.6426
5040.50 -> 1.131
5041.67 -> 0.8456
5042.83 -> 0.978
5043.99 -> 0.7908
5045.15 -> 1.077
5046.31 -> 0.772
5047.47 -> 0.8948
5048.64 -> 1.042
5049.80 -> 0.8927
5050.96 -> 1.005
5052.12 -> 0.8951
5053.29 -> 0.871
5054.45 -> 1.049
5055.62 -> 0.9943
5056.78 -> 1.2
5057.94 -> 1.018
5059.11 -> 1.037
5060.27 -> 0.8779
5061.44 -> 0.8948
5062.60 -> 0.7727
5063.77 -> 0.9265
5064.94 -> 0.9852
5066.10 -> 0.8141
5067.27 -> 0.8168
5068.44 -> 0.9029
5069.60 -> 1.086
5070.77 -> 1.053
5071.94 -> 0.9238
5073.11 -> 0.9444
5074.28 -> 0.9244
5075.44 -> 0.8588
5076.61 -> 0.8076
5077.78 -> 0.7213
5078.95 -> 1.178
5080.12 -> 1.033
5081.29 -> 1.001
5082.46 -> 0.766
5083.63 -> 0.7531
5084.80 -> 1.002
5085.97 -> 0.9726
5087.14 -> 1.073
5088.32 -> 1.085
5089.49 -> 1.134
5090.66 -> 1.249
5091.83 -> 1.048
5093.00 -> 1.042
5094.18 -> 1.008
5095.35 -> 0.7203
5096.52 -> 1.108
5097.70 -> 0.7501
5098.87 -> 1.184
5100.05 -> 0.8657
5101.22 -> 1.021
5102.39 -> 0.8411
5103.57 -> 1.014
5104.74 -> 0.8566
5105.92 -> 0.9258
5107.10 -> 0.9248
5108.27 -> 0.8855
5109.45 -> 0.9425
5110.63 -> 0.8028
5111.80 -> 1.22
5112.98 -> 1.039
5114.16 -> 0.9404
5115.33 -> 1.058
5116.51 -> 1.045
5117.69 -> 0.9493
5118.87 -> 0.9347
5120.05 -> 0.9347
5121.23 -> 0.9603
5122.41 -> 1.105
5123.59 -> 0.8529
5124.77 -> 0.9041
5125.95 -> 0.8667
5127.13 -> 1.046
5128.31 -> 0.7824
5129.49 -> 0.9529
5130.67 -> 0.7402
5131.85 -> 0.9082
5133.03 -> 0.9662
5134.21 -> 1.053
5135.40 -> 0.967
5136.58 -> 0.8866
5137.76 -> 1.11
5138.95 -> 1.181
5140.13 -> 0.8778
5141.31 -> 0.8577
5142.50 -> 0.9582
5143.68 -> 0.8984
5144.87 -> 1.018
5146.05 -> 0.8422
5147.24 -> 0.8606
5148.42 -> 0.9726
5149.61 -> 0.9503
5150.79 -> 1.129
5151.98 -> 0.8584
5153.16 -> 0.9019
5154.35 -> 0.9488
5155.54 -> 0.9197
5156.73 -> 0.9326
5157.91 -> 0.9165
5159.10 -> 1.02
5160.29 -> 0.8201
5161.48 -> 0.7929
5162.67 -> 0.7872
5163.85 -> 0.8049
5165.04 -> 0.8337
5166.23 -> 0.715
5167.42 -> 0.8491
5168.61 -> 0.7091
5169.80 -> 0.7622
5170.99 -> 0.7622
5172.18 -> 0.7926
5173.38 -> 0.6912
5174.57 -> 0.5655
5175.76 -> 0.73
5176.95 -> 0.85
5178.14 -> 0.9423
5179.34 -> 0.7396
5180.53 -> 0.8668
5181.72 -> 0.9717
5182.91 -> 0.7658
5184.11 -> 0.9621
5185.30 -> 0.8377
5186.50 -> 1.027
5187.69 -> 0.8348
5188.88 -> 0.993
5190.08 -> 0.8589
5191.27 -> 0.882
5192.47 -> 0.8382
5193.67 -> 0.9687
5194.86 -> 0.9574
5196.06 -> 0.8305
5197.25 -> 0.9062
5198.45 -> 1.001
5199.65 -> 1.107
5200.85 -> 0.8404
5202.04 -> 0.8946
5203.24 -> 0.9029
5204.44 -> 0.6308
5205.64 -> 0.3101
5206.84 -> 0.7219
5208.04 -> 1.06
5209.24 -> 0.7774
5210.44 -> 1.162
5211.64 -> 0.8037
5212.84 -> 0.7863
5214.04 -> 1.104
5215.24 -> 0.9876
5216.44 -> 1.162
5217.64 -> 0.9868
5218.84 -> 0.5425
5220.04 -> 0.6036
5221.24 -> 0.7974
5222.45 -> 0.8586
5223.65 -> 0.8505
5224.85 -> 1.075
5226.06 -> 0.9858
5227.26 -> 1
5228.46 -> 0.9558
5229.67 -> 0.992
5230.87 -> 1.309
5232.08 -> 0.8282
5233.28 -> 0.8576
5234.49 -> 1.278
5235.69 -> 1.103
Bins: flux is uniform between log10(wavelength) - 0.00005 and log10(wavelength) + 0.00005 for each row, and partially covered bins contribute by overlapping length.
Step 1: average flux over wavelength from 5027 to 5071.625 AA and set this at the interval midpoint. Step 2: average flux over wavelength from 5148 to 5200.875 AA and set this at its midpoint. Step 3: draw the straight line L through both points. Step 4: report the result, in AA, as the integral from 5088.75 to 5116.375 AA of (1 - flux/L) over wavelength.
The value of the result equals -2.6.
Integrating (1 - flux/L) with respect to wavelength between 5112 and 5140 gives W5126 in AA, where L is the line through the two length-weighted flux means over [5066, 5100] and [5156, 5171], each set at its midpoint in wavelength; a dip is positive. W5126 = -2.4 AA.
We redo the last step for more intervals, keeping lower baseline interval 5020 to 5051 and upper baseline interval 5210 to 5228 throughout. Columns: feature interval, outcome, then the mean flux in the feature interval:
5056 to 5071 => -1.4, 0.951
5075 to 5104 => -3.0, 0.97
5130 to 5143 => -0.9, 0.955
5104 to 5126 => -1.8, 0.958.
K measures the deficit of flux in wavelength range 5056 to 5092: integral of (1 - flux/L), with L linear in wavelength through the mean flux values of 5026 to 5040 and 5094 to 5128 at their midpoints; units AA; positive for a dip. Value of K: -2.3 AA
